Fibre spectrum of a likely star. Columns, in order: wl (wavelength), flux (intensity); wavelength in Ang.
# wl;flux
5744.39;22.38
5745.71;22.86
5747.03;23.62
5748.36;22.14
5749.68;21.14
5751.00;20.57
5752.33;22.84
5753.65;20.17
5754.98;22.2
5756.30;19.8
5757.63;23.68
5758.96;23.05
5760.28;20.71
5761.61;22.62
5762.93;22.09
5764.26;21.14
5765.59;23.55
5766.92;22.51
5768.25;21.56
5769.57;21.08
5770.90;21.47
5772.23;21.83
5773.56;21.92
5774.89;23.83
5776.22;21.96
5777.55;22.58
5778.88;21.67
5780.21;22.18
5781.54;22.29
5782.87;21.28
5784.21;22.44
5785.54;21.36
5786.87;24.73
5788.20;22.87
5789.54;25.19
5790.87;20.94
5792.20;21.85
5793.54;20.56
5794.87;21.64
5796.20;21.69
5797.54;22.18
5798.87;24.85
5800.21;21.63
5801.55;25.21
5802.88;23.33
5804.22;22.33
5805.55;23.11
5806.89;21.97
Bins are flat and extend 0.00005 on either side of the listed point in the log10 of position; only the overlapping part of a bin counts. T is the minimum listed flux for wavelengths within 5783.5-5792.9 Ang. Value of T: 20.94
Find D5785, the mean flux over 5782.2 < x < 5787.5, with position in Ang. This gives 22.4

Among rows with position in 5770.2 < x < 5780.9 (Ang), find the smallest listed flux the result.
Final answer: 21.47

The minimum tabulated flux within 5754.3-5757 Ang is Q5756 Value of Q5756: 19.8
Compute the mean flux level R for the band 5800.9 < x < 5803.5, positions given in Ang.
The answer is 24.3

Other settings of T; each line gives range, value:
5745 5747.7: 22.86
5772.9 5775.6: 21.92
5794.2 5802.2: 21.63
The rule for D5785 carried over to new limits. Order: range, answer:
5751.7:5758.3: 21.7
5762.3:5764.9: 21.6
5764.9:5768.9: 22.5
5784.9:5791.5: 23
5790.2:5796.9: 21.4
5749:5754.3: 21.2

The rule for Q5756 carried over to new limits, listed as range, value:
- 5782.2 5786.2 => 21.28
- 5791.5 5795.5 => 20.56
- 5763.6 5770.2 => 21.08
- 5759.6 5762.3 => 20.71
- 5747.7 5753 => 20.57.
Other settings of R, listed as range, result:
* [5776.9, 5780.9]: 22.2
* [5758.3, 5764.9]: 21.9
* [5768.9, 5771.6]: 21.3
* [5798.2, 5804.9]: 23.5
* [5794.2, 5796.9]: 21.7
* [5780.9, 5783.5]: 21.8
